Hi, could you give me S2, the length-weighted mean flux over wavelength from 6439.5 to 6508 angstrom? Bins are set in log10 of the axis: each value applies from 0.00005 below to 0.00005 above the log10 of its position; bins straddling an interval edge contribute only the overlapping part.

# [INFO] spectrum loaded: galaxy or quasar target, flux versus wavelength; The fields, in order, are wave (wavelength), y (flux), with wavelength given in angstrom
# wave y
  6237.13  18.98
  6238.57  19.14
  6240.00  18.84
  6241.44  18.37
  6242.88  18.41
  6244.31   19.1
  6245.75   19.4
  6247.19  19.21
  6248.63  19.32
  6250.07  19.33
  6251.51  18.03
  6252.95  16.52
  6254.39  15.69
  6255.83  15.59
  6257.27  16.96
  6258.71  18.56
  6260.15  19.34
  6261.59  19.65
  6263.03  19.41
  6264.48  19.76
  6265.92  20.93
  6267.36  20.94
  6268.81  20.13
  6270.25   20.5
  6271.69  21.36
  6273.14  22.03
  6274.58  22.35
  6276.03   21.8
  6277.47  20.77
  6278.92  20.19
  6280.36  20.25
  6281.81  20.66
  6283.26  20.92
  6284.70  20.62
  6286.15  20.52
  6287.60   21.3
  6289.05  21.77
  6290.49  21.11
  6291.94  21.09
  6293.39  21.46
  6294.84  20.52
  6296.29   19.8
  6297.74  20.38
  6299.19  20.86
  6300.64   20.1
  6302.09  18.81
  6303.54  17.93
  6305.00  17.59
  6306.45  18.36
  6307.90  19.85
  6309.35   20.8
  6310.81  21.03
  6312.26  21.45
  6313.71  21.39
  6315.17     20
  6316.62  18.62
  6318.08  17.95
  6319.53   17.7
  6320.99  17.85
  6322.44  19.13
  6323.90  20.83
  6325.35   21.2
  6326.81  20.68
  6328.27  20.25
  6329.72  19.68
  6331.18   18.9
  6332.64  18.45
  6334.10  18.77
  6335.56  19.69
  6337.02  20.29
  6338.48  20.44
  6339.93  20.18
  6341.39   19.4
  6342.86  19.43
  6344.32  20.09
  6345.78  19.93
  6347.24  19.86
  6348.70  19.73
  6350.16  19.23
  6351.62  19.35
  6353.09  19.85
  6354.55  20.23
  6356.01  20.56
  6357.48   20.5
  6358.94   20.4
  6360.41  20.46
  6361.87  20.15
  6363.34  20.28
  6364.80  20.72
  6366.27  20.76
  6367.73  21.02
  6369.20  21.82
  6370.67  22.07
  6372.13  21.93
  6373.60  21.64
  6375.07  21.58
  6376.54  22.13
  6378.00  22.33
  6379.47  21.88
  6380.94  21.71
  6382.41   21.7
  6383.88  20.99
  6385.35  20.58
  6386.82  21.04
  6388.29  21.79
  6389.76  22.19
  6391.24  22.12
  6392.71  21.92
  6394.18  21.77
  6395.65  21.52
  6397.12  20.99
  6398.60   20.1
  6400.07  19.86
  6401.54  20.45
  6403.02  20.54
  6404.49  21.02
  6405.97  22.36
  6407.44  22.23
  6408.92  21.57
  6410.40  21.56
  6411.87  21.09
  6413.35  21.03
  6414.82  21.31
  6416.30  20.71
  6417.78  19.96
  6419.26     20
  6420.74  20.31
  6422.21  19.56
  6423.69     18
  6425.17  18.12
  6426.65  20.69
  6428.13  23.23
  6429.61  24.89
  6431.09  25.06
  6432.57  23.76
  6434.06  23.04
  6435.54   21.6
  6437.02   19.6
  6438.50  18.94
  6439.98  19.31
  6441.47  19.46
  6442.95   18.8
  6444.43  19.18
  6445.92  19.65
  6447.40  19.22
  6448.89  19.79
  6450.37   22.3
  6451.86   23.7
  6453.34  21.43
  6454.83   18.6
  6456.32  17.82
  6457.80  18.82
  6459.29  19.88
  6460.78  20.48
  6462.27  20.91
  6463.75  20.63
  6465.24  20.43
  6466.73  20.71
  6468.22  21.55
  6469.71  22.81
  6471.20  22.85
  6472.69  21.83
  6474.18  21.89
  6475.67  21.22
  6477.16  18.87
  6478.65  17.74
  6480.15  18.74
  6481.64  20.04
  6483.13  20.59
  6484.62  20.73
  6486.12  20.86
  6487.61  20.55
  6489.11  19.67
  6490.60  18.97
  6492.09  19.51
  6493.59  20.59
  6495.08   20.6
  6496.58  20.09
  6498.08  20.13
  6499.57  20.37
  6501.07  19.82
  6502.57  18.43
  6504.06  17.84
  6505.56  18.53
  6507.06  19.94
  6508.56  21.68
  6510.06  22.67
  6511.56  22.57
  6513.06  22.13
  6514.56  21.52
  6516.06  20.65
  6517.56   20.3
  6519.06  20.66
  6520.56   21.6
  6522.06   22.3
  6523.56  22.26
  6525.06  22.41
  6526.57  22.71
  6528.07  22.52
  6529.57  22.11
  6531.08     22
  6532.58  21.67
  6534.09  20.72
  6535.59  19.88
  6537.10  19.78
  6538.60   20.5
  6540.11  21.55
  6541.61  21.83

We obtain 20.1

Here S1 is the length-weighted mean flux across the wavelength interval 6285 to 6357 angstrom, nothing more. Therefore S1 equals 19.9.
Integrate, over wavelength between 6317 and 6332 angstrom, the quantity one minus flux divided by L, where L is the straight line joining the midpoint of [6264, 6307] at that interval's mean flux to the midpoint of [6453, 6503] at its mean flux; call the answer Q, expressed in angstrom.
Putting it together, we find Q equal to 0.8 angstrom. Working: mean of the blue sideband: 20.5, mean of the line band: 19.4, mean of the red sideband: 20.2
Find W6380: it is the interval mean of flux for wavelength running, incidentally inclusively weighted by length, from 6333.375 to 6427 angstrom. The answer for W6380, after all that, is 20.7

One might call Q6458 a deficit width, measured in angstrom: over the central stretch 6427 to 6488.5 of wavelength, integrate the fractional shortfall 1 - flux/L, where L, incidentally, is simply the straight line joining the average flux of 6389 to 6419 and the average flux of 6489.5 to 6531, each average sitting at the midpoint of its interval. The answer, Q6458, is 0.8 angstrom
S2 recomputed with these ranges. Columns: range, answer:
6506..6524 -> 21.5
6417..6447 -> 20.6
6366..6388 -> 21.6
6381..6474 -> 20.9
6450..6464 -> 20.4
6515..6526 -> 21.5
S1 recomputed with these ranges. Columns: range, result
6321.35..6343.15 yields 19.8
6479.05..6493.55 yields 19.9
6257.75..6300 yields 20.6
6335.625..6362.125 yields 20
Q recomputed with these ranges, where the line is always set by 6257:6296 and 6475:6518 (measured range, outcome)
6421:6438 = -1.0 angstrom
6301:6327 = 1.3 angstrom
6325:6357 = 1.0 angstrom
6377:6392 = -0.9 angstrom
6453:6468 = 0.2 angstrom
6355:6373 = -0.4 angstrom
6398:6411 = -0.5 angstrom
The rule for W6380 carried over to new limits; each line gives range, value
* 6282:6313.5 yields 20.3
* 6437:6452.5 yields 20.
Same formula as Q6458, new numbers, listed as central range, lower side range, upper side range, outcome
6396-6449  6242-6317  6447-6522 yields -1.2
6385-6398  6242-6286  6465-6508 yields -1.1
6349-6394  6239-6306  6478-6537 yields -2.2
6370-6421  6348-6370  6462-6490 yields -2.2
